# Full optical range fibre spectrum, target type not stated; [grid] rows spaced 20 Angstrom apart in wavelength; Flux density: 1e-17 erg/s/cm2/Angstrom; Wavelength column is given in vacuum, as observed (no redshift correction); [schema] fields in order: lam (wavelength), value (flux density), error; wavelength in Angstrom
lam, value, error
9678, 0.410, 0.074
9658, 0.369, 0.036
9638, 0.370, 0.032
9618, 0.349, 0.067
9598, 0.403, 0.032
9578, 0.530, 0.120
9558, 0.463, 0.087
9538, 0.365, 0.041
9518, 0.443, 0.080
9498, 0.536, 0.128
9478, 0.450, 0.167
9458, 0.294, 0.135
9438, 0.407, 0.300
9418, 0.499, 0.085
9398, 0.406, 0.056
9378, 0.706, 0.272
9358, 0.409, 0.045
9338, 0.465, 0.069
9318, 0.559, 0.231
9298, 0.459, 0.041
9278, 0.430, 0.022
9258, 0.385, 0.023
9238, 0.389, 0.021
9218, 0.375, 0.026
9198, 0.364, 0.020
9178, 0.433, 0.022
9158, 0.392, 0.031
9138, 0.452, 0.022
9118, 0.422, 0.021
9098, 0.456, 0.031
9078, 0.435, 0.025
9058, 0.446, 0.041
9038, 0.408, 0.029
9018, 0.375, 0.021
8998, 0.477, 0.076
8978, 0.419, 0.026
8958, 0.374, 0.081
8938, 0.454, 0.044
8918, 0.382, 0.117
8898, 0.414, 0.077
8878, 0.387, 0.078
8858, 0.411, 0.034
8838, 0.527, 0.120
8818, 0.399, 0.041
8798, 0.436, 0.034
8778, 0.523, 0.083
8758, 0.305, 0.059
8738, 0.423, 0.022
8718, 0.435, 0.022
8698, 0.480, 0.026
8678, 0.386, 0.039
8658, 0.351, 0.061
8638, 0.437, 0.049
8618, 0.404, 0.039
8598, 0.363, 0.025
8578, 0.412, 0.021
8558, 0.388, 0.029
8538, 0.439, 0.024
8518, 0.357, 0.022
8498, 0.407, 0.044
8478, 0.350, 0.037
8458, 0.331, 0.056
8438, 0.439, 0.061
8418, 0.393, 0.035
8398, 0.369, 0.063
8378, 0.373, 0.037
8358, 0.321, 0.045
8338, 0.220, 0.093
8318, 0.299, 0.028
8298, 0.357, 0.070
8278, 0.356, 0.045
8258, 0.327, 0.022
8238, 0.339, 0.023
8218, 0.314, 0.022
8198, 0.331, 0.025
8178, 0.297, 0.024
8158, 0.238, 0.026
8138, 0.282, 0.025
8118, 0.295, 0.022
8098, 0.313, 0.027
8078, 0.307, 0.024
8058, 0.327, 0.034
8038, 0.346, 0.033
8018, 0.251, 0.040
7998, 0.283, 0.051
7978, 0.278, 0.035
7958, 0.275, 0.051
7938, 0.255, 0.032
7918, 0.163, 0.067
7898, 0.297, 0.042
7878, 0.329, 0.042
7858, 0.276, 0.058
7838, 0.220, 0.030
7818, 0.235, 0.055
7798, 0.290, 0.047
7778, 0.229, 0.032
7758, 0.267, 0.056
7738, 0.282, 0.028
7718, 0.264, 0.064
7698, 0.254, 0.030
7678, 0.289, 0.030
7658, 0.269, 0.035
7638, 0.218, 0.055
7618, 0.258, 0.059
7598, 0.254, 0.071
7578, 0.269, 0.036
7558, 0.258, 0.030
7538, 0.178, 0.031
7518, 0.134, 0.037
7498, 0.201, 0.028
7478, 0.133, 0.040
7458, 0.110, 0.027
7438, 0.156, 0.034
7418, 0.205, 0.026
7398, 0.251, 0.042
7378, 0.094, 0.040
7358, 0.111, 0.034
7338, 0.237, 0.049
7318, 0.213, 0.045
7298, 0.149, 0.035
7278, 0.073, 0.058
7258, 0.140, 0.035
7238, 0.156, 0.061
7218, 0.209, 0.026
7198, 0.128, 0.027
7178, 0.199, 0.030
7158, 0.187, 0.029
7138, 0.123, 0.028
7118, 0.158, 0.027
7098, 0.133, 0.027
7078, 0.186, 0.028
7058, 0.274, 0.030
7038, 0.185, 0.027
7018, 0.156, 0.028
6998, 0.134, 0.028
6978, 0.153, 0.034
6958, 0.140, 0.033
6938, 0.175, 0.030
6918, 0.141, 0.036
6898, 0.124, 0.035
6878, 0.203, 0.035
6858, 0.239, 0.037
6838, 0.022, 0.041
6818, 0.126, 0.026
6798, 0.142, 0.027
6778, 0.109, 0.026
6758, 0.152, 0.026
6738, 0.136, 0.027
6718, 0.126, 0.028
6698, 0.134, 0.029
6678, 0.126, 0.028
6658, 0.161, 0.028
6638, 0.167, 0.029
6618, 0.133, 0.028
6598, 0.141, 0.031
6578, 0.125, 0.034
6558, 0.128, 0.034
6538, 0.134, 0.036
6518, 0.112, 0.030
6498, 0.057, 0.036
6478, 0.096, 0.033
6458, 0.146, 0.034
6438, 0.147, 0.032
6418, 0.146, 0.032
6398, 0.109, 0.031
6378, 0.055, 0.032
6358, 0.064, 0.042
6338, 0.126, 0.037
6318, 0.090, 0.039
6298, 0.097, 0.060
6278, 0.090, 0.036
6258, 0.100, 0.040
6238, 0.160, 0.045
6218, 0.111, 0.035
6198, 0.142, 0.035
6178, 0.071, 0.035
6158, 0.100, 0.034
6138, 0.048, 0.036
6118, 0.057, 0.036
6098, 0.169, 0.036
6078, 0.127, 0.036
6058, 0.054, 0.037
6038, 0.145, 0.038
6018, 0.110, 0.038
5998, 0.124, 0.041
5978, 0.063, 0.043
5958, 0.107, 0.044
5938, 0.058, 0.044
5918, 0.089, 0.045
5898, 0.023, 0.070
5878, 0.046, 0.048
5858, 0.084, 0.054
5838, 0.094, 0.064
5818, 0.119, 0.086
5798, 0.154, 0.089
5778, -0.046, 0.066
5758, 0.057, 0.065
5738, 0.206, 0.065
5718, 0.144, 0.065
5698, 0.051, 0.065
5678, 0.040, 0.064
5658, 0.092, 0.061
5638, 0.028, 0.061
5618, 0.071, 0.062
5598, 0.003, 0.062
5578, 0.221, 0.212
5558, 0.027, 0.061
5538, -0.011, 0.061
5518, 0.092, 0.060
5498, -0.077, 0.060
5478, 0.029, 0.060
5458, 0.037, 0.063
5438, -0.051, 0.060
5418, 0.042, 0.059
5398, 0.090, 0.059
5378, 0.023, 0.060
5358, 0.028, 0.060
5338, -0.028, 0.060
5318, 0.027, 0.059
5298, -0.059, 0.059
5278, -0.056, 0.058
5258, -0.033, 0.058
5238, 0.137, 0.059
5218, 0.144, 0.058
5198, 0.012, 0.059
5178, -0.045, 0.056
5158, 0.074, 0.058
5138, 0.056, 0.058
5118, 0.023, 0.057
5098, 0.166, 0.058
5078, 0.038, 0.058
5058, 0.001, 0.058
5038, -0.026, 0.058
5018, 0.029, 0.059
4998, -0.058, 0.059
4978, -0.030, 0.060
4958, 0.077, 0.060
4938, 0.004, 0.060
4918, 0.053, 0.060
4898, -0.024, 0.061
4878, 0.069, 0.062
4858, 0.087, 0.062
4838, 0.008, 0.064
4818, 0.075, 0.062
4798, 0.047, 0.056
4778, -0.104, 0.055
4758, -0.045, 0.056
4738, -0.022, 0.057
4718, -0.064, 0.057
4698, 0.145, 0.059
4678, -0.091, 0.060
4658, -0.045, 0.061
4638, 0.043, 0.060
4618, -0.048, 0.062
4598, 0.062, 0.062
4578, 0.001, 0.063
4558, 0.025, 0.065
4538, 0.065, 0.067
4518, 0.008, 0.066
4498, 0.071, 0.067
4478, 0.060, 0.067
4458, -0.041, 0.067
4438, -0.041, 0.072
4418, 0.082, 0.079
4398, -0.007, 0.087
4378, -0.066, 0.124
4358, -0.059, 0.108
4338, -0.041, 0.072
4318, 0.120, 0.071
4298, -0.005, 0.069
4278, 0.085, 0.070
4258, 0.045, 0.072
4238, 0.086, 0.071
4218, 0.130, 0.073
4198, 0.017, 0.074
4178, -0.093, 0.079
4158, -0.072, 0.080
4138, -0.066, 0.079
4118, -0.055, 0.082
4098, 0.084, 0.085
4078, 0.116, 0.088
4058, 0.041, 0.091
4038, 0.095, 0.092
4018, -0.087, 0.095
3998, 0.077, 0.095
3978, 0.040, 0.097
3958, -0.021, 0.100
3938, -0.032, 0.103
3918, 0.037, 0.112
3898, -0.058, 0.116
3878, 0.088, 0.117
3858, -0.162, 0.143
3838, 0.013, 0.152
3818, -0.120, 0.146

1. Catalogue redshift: 0.895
